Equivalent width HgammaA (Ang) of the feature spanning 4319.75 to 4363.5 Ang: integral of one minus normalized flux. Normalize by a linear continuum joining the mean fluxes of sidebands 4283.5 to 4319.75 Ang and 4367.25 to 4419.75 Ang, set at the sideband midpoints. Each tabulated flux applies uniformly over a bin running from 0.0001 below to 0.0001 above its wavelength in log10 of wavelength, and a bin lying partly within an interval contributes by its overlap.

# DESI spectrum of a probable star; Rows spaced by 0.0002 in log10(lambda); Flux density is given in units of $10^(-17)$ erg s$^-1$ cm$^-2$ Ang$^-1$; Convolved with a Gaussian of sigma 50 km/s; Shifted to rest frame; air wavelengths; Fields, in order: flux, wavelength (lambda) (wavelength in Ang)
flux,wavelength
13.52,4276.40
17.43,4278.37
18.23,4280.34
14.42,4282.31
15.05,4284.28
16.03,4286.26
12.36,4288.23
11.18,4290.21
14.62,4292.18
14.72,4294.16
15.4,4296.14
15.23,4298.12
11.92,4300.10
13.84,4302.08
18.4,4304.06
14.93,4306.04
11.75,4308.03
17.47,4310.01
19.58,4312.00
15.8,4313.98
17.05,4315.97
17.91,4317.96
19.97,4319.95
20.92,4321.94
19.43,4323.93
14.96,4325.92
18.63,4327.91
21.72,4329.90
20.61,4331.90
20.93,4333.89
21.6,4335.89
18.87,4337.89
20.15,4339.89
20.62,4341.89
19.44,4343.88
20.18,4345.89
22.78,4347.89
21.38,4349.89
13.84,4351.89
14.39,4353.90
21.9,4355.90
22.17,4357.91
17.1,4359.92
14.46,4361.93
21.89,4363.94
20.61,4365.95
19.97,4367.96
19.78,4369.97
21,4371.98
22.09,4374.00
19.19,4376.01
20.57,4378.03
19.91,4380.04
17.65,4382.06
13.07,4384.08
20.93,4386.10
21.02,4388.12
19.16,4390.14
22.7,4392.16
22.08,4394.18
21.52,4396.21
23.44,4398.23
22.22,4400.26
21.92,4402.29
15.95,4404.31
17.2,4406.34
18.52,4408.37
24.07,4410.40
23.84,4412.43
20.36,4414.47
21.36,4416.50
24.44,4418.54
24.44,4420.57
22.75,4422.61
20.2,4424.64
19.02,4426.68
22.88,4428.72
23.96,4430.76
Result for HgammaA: -4.6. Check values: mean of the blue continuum 15.3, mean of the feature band 19.4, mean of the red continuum 20.6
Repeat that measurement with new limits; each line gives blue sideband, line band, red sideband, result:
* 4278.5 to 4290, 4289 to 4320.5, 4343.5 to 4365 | 1.5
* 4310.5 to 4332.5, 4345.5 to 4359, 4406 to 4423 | 0.2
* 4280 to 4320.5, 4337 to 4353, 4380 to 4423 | -1.6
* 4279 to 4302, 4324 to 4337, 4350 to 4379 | -2.0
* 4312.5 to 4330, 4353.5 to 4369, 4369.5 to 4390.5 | -0.1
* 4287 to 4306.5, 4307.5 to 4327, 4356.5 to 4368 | -2.1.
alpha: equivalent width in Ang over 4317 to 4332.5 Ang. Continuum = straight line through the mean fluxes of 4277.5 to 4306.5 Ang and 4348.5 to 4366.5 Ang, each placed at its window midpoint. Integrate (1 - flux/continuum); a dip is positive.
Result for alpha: -2.3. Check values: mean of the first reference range 14.9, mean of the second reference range 18.7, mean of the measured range 19.2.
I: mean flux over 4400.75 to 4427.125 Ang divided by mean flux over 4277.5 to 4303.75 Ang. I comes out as 1.4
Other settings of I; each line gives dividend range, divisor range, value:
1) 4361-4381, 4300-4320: 1.23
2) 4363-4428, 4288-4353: 1.18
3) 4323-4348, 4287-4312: 1.37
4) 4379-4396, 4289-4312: 1.34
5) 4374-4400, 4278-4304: 1.38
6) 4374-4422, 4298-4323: 1.25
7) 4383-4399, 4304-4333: 1.14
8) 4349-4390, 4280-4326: 1.21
